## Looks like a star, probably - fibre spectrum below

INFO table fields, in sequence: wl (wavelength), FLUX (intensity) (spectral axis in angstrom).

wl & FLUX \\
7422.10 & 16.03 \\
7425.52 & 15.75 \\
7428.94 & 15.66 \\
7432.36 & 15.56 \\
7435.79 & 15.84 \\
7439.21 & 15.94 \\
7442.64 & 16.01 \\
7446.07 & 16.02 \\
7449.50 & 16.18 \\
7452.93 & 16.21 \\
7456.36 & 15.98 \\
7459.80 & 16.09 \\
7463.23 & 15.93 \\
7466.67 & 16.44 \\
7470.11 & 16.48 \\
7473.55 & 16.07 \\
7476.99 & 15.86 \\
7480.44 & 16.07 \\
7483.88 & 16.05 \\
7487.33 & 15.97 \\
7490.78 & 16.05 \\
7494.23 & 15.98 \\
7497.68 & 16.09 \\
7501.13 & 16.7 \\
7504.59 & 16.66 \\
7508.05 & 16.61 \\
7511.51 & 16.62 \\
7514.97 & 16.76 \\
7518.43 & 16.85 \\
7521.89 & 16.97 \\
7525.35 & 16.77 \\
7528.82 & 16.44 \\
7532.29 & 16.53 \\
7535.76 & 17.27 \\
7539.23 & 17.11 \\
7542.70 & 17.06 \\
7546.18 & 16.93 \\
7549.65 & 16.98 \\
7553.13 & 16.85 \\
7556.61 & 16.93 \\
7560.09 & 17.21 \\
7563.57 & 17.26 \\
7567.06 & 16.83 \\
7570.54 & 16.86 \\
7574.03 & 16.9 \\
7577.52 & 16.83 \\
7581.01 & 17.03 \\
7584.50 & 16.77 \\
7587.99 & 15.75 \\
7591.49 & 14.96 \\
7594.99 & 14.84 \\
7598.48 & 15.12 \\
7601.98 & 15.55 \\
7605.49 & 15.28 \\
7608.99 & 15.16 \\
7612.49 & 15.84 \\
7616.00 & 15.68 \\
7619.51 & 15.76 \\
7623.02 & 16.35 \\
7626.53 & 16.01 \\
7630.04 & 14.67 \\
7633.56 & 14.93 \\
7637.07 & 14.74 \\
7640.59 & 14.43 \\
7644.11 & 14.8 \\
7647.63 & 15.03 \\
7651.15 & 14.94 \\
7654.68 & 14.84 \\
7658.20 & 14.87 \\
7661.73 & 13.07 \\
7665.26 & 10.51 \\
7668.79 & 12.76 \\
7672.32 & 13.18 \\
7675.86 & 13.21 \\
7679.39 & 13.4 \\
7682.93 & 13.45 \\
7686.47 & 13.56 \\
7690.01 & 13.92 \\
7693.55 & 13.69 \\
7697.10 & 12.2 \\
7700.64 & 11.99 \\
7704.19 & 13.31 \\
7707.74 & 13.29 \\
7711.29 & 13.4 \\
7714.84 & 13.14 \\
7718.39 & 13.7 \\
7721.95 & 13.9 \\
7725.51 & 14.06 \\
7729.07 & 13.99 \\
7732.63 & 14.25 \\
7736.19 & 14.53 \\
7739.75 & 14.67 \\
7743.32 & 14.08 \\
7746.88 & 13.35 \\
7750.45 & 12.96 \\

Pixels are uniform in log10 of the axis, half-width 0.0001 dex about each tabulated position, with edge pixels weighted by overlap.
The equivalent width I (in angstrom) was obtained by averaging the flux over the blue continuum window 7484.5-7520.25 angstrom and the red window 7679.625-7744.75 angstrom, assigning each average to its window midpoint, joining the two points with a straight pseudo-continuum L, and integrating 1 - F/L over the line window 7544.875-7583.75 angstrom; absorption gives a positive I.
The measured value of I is -3.4 angstrom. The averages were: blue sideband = 16.4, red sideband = 13.6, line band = 17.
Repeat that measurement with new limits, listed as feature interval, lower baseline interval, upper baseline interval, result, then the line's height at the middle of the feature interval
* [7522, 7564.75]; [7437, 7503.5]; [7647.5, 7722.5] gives -5.0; 15.2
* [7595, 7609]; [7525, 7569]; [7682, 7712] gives 0.3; 15.6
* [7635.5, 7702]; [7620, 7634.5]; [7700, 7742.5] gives 5.1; 14.7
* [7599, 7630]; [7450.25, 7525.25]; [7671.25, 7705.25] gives -2.8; 14.3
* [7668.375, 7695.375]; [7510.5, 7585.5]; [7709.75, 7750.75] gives 2.3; 14.7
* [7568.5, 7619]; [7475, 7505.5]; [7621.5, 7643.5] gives -1.5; 15.4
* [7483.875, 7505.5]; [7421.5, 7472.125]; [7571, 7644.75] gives -0.4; 15.9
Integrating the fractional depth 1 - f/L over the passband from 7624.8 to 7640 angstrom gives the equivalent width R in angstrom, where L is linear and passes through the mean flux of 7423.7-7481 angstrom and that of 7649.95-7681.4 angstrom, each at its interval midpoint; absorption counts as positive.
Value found -1.4 angstrom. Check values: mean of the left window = 16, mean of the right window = 13.4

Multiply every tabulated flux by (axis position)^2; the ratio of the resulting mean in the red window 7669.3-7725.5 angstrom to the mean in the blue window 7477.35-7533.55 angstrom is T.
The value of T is 0.85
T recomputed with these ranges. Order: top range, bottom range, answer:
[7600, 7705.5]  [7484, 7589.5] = 0.88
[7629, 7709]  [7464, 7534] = 0.87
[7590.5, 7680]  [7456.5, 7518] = 0.93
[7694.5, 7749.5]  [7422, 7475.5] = 0.91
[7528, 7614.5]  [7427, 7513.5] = 1.04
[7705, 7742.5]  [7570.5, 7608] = 0.90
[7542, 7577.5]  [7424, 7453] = 1.10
